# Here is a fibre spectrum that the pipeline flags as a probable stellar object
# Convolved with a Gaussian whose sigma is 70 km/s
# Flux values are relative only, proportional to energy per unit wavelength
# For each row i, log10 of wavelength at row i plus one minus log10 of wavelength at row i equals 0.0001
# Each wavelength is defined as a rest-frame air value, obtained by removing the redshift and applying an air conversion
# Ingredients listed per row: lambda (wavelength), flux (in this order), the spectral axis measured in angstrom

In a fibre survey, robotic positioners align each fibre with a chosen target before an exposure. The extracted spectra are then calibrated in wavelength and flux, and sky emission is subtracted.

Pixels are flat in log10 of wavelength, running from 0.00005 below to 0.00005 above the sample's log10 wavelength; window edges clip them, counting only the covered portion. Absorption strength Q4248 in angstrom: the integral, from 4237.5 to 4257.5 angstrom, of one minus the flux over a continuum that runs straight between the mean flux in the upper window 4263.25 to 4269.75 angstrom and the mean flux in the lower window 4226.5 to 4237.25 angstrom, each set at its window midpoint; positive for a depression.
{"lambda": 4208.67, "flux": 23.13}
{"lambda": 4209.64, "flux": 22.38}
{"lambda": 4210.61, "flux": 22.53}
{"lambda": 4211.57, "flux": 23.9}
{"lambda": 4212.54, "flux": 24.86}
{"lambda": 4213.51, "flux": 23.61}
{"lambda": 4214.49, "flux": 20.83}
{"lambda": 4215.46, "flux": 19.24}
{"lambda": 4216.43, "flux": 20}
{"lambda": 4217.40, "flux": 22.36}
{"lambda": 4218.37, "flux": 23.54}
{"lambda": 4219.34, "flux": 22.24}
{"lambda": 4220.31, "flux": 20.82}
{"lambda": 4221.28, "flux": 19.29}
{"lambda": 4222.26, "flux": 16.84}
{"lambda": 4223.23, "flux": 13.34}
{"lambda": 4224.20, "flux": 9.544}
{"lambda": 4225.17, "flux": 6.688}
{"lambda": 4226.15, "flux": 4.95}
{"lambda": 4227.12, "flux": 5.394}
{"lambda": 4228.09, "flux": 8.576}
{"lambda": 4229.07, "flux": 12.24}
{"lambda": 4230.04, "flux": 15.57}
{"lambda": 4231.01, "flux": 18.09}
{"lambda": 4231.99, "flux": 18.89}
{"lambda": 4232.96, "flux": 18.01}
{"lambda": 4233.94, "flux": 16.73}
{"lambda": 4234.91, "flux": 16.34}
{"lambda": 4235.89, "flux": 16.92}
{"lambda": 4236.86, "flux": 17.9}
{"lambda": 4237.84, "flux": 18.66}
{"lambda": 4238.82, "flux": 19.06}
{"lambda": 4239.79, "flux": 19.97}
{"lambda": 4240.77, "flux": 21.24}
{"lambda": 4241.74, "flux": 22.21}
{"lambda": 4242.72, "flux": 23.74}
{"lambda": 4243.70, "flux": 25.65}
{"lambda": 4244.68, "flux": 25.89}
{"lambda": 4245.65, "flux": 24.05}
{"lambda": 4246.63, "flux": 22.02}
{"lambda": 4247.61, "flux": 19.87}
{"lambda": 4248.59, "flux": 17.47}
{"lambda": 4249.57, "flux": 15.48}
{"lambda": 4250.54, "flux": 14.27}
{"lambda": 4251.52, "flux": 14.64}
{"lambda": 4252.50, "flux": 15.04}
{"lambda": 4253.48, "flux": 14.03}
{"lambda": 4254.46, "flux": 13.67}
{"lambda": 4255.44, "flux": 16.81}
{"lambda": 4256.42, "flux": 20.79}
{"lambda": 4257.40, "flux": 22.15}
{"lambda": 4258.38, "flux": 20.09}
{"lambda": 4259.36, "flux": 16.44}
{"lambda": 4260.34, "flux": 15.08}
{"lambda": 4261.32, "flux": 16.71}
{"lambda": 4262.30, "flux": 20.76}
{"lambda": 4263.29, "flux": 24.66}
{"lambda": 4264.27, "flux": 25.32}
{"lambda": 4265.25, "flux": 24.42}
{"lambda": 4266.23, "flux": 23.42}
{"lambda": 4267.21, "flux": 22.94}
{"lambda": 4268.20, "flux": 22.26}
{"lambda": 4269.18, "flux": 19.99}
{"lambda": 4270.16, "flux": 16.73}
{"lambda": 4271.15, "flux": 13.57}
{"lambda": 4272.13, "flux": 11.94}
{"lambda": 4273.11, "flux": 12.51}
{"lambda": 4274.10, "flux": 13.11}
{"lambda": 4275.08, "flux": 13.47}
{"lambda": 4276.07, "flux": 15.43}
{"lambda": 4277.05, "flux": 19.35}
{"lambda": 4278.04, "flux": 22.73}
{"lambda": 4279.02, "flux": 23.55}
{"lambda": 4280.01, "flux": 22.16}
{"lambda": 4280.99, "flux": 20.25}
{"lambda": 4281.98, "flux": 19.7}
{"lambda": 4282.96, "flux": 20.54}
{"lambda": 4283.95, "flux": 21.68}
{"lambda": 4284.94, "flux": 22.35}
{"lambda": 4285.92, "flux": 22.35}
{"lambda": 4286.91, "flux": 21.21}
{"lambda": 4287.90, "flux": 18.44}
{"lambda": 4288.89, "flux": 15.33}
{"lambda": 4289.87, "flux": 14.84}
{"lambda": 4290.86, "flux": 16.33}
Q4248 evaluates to -1.1 angstrom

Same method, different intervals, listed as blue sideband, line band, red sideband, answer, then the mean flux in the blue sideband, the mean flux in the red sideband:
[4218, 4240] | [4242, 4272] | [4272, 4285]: -4.04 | 15.5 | 18.5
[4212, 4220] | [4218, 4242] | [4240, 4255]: 5.47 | 22.1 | 19.3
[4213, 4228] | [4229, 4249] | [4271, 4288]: -3.03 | 16.4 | 18.7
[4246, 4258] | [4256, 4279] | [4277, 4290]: -0.18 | 17.3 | 20.5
